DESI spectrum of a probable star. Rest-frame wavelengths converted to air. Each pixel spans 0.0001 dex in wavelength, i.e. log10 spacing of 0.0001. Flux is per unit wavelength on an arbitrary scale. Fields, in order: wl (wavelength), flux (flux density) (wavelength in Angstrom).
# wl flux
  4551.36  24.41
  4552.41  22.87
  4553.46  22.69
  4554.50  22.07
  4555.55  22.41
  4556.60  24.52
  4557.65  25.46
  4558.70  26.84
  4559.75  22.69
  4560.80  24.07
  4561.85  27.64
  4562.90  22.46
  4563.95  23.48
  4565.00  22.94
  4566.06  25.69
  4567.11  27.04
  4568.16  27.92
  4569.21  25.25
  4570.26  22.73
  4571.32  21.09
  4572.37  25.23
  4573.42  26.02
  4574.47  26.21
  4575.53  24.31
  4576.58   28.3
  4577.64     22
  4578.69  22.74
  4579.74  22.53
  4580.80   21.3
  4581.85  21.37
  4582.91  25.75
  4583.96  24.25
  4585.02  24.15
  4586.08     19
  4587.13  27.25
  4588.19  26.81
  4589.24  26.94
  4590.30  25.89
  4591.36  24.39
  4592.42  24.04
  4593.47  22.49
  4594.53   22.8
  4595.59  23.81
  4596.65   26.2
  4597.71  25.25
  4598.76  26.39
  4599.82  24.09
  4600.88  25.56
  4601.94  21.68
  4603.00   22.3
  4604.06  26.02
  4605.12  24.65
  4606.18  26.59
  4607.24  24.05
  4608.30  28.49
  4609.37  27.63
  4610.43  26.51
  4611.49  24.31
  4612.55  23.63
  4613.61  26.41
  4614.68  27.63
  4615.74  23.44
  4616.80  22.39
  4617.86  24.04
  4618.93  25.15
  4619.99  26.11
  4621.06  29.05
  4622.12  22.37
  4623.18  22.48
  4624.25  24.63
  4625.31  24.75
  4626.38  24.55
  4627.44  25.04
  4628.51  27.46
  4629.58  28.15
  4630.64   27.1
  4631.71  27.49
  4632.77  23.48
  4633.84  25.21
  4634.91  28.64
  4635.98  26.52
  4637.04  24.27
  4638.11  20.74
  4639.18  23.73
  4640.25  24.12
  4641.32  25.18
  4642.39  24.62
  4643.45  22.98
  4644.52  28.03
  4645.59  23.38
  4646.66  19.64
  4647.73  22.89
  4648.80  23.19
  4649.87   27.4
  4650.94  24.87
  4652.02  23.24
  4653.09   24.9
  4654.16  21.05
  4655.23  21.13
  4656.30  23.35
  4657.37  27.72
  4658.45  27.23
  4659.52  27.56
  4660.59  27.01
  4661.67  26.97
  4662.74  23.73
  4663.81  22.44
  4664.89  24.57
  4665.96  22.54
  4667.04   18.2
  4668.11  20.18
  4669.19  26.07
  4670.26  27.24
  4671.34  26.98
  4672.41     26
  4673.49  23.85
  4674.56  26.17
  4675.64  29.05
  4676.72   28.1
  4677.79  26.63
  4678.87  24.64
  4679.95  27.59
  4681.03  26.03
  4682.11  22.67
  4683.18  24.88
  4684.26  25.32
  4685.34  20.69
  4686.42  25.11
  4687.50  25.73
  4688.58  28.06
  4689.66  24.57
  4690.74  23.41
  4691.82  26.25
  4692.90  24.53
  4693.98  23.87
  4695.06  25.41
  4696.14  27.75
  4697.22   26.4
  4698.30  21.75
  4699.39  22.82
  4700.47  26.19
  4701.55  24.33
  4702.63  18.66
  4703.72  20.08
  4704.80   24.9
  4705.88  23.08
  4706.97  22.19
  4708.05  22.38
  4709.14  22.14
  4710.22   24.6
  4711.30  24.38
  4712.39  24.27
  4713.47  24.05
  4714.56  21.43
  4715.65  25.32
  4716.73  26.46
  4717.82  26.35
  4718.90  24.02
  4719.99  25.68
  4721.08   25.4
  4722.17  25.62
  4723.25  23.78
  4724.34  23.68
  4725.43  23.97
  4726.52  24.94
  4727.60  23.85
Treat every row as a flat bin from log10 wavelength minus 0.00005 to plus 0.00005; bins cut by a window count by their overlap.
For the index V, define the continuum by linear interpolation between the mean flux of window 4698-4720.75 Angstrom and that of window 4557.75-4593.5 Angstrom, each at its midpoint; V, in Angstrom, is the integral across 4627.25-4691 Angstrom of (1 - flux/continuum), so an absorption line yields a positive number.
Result -2.6 Angstrom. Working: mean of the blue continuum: 24.5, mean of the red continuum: 23.6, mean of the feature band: 24.9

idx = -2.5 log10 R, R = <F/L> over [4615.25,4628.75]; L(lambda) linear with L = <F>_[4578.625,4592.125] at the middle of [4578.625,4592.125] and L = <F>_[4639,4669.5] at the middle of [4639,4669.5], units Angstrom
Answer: -0.03 mag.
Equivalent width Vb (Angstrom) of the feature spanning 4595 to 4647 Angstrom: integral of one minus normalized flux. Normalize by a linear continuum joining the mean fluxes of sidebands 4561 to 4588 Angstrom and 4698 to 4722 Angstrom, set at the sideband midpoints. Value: -2.05 Angstrom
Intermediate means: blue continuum 24.3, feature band 25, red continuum 23.7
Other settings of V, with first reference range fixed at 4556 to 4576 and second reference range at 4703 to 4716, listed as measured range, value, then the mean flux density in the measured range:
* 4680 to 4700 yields -1.2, 24.8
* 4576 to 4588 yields 0.5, 23.6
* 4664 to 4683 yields -1.2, 25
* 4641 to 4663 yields -0.7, 24.6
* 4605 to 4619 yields -0.6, 25.4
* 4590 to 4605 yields 0.1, 24.3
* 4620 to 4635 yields -1.0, 25.7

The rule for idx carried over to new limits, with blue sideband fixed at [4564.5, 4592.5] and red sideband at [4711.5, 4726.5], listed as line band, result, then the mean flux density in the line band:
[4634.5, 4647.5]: 0.013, 24.3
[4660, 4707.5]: -0.001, 24.6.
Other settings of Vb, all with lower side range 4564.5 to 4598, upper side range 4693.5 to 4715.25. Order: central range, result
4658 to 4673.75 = -0.59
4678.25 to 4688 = -0.44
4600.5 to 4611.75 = -0.48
